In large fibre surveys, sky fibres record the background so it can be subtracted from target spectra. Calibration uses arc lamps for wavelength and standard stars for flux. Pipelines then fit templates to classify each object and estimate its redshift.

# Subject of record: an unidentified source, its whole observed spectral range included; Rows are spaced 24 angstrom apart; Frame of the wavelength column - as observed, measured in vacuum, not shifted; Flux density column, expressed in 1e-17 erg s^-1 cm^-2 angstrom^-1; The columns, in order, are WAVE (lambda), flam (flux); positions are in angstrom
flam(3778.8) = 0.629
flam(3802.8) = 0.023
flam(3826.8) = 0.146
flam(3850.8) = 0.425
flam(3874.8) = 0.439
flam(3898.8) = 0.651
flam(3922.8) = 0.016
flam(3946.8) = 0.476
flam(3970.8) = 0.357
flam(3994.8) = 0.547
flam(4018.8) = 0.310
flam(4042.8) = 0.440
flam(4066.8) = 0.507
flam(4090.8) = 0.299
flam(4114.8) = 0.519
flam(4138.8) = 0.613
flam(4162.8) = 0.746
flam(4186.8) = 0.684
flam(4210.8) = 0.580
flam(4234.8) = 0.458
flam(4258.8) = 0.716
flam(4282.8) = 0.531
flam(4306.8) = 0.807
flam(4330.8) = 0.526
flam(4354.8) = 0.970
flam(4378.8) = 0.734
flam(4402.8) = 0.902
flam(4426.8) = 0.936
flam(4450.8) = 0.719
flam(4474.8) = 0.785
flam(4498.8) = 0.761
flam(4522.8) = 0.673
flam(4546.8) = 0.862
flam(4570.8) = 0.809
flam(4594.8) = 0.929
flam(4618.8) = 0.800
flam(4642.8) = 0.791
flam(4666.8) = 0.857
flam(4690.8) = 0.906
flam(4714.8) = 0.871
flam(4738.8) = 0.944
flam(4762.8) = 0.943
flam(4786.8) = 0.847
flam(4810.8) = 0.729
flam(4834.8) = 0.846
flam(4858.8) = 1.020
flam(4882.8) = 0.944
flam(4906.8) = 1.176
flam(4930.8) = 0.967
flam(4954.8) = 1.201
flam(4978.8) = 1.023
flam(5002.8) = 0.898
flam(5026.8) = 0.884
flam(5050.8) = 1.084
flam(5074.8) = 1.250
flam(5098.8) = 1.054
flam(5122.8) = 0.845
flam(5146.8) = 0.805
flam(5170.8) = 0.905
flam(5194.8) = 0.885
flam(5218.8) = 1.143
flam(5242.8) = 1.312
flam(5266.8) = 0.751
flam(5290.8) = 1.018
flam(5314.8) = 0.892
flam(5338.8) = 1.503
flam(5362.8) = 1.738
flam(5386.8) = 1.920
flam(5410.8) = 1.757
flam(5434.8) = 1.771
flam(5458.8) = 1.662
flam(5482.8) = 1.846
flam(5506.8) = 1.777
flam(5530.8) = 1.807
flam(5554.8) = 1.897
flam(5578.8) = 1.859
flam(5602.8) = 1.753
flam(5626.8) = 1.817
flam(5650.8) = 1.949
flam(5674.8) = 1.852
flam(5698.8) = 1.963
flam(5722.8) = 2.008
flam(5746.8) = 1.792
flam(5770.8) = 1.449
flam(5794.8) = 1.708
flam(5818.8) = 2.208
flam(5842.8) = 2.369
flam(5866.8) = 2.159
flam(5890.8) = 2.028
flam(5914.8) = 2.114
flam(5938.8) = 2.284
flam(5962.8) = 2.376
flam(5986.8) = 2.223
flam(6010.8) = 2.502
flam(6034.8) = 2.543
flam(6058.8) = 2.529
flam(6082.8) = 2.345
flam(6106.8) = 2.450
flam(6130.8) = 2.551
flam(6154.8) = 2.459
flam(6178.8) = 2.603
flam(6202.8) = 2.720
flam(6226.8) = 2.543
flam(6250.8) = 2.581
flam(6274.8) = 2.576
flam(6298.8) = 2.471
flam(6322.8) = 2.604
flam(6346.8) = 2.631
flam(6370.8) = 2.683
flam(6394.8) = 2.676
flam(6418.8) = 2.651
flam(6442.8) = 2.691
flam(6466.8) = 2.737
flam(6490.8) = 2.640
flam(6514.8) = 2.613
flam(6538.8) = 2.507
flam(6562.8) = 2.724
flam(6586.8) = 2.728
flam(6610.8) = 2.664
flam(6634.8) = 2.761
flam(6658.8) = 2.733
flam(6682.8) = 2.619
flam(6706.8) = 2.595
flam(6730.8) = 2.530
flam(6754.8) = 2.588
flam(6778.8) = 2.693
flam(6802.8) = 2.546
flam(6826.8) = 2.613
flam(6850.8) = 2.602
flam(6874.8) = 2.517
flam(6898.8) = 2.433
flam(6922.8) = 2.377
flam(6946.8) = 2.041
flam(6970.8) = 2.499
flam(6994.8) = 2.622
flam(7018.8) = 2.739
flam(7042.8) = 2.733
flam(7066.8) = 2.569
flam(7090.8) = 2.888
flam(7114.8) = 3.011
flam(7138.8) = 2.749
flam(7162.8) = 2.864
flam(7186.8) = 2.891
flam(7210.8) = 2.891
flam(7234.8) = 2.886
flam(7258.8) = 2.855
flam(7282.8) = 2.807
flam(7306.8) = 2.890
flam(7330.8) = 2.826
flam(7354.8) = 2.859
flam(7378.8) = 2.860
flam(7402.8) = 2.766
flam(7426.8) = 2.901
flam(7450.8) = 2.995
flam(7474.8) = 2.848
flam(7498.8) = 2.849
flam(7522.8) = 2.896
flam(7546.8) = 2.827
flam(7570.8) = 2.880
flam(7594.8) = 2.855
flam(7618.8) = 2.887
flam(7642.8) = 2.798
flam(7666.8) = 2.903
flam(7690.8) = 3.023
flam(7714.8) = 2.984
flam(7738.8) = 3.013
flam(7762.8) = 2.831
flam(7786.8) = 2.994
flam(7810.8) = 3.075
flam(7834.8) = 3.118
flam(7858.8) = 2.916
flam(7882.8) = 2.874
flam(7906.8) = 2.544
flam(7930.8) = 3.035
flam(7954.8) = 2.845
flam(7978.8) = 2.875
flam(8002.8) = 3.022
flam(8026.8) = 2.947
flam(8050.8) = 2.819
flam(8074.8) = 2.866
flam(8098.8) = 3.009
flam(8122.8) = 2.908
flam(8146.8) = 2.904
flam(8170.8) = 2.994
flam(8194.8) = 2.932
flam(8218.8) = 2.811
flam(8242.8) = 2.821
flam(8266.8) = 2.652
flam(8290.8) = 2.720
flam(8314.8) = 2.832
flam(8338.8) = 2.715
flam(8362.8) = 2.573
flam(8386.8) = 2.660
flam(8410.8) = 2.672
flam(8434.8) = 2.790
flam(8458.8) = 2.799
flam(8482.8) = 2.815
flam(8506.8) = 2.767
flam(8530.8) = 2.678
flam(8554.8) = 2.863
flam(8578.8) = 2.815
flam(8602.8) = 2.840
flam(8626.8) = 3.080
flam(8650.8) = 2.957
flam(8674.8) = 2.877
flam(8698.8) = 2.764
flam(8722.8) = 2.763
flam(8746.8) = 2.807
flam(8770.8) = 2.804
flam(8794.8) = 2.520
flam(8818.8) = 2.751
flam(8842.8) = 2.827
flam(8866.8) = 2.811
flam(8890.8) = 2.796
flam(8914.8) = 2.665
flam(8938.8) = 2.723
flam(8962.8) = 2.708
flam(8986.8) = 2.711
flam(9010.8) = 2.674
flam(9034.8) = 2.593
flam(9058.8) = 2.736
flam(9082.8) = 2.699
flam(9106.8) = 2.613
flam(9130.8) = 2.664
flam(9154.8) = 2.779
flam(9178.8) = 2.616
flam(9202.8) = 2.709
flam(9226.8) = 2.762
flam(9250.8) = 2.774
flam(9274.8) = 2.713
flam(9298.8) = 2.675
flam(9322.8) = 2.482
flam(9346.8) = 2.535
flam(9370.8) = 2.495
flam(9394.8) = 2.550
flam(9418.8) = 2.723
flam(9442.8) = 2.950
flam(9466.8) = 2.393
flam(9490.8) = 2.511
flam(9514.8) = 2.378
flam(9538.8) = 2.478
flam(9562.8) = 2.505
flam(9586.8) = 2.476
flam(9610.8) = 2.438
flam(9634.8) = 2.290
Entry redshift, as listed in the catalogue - 0.341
